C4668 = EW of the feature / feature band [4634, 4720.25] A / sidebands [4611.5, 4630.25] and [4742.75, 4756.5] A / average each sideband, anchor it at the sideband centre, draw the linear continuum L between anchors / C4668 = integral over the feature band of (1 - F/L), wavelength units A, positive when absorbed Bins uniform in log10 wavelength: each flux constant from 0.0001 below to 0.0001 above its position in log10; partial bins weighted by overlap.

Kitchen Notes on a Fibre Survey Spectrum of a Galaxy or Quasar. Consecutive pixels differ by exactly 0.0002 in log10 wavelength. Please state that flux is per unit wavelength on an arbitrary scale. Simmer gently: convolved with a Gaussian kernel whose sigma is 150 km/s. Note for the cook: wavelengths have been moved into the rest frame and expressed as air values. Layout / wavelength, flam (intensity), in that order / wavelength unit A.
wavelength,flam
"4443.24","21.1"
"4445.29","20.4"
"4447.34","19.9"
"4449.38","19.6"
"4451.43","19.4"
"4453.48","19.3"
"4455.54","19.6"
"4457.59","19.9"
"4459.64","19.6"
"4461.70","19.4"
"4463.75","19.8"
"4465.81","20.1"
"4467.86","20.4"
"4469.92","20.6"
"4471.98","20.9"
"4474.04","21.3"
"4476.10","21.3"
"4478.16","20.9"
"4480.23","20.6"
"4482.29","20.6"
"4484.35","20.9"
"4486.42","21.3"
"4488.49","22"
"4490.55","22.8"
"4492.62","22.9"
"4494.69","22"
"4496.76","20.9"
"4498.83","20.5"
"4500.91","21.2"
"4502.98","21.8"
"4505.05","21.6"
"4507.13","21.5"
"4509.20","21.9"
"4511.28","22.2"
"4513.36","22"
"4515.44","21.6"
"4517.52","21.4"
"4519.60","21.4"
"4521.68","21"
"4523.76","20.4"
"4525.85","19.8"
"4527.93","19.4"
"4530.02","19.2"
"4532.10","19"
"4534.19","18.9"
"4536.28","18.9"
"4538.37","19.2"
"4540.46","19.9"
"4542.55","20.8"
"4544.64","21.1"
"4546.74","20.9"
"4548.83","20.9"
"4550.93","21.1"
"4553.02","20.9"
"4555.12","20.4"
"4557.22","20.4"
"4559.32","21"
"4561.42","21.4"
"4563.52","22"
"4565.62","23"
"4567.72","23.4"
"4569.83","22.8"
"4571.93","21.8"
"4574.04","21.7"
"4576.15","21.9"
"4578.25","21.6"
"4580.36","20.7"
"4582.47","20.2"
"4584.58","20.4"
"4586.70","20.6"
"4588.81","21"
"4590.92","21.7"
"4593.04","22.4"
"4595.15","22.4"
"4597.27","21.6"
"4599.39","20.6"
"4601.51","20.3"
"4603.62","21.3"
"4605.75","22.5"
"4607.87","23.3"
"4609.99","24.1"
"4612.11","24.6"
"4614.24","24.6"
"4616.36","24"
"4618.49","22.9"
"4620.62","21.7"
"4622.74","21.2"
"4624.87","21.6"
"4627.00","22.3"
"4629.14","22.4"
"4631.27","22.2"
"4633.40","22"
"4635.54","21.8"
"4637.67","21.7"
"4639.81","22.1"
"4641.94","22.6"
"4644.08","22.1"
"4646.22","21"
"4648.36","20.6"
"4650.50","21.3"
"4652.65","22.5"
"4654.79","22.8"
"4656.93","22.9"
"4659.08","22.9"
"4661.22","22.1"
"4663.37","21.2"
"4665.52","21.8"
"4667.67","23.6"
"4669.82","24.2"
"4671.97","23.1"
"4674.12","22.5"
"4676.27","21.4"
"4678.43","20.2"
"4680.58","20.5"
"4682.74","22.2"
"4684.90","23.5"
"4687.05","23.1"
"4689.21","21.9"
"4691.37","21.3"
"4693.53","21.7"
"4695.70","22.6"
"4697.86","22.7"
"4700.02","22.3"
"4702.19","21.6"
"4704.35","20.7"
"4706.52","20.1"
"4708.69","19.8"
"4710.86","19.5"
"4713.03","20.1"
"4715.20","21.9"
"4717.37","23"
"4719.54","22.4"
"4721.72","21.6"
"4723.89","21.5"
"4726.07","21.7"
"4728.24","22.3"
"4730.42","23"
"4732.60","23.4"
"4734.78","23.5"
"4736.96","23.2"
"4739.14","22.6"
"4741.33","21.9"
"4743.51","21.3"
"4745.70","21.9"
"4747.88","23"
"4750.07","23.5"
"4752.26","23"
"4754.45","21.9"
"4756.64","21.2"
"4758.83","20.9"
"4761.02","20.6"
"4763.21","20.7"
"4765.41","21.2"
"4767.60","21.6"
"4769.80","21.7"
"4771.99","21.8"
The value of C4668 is 2.7 A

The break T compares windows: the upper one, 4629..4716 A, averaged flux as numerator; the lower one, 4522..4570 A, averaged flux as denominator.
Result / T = 1.1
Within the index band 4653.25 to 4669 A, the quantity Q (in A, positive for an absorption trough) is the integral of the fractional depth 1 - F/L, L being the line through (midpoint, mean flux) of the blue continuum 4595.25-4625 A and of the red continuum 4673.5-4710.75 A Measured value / -0.42 A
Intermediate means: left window 22.5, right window 21.6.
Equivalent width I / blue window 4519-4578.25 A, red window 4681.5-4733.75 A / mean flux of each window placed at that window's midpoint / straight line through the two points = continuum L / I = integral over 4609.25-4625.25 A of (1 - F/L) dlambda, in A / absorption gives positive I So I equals -1.41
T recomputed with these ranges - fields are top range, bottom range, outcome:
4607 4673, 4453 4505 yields 1.08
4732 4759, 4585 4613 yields 1.02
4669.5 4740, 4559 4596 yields 1.01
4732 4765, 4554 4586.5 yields 1.03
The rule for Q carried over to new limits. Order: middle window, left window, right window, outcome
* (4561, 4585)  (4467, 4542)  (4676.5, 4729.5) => -0.74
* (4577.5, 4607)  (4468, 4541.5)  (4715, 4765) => 0.17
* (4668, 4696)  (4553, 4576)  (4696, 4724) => -1.00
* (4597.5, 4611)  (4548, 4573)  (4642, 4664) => -0.13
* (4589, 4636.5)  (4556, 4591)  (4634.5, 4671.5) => -1.03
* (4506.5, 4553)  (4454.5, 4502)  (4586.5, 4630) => 1.83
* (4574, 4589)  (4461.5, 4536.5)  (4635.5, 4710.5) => 0.30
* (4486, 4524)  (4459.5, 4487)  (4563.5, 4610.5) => -1.33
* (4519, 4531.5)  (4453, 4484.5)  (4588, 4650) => 0.54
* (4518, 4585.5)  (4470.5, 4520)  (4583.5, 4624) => 3.19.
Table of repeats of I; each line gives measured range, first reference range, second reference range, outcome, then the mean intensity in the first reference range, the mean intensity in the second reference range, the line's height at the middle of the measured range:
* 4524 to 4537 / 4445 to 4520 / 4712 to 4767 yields 1.13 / 20.9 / 22.1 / 21.1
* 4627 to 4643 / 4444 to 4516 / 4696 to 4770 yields -0.50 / 20.9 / 21.8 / 21.5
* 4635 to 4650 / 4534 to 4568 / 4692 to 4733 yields -0.27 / 20.8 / 21.6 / 21.3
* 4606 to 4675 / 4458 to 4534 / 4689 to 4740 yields -3.07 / 20.9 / 21.8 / 21.5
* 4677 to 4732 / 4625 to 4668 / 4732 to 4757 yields 1.69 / 22.1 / 22.6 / 22.3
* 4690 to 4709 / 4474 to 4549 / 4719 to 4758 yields 0.54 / 20.9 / 22.4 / 22.1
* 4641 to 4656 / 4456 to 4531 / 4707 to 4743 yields -0.17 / 21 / 21.9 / 21.6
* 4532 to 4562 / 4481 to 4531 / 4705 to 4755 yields 1.47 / 21.3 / 22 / 21.4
